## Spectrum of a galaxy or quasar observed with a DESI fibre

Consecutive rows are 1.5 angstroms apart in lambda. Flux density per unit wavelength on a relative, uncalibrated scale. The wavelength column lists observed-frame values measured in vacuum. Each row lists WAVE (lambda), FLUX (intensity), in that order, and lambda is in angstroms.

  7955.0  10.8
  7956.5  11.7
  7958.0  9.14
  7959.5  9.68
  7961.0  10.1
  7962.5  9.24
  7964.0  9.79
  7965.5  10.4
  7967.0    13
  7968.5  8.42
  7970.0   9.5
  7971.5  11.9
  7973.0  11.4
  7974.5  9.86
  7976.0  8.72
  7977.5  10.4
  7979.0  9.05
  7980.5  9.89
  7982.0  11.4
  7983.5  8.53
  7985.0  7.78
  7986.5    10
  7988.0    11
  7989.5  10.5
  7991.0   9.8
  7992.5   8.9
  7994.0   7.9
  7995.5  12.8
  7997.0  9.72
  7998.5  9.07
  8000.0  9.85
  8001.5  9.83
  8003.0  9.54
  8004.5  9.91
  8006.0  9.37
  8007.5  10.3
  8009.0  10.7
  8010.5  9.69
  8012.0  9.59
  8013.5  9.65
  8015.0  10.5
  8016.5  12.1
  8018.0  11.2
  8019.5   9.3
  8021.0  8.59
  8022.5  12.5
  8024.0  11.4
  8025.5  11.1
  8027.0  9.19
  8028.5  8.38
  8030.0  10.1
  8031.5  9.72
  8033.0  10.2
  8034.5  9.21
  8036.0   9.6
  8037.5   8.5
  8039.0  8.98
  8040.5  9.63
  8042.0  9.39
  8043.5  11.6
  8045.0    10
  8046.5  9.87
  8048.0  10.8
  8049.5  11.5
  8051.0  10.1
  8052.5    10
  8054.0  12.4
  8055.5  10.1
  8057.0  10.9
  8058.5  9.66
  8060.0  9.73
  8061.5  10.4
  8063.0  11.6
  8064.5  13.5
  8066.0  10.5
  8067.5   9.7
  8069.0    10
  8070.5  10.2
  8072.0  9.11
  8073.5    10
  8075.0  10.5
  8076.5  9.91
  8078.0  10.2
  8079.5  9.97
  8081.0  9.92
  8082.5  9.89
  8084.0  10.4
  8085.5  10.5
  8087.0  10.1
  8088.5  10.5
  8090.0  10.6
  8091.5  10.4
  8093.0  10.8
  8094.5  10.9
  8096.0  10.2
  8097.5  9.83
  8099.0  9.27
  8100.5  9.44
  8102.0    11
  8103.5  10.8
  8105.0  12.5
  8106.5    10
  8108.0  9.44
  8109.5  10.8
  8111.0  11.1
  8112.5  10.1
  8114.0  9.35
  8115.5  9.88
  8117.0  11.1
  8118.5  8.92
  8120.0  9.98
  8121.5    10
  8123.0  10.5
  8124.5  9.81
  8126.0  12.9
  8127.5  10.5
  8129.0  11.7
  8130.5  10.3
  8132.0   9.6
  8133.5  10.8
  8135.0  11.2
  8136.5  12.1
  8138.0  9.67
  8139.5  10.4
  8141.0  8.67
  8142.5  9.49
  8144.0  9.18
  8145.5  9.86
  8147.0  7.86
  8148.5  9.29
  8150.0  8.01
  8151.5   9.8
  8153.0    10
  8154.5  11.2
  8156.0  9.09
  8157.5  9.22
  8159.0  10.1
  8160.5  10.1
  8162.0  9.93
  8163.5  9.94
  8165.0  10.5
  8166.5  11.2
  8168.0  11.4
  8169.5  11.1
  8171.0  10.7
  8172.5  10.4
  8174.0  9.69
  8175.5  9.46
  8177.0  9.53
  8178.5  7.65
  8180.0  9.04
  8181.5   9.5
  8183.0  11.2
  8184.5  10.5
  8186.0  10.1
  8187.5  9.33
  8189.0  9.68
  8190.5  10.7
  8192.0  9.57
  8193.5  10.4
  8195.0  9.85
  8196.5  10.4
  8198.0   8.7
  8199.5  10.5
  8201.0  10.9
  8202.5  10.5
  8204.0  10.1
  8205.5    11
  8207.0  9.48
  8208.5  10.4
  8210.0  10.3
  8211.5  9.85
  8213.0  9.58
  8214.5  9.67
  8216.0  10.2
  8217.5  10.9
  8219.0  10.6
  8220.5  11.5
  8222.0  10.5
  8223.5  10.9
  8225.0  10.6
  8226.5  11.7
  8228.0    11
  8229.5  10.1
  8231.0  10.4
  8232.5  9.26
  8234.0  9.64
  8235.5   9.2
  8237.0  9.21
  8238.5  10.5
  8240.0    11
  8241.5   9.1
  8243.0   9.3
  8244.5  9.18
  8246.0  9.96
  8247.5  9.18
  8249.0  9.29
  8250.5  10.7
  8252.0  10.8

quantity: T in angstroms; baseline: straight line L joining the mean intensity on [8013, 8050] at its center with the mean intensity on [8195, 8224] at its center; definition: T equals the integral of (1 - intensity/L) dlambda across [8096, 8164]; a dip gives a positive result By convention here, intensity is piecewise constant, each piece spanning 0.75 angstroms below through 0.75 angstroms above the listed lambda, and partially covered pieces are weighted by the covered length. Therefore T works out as 0.7 angstroms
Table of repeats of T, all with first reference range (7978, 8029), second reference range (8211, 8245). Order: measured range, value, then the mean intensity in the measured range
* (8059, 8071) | -0.8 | 10.7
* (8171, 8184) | 0.6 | 9.64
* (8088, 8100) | -0.3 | 10.3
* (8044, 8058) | -0.8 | 10.6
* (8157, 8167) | 0.0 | 10.1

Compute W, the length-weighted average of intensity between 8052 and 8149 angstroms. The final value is 10.3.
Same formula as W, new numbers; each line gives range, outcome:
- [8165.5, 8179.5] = 10.1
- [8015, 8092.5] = 10.3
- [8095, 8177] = 10.2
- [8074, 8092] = 10.2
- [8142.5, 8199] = 9.84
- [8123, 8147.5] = 10.3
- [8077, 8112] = 10.4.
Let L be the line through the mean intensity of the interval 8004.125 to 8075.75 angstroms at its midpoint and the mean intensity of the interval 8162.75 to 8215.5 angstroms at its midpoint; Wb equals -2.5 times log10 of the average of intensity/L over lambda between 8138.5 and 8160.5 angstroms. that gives 0.073 mag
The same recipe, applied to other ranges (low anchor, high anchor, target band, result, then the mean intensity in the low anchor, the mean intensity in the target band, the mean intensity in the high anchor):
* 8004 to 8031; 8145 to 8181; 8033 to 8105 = -0.02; 10.2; 10.3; 9.79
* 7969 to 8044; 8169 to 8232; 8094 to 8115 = -0.03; 9.94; 10.3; 10.2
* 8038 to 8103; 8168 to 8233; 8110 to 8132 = -0.02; 10.3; 10.4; 10.2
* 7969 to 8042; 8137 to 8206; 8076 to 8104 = -0.04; 9.92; 10.2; 9.9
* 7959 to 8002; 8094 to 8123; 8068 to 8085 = 0.02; 9.95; 10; 10.2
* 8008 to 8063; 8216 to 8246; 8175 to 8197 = 0.05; 10.2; 9.79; 10.2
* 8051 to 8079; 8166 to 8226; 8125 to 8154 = 0.02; 10.5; 10.1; 10.2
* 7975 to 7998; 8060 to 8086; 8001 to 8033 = -0.02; 9.75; 10.1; 10.4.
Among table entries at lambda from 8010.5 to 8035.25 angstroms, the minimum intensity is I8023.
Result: 8.38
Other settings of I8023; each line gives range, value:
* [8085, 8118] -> 9.27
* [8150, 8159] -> 8.01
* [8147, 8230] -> 7.65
